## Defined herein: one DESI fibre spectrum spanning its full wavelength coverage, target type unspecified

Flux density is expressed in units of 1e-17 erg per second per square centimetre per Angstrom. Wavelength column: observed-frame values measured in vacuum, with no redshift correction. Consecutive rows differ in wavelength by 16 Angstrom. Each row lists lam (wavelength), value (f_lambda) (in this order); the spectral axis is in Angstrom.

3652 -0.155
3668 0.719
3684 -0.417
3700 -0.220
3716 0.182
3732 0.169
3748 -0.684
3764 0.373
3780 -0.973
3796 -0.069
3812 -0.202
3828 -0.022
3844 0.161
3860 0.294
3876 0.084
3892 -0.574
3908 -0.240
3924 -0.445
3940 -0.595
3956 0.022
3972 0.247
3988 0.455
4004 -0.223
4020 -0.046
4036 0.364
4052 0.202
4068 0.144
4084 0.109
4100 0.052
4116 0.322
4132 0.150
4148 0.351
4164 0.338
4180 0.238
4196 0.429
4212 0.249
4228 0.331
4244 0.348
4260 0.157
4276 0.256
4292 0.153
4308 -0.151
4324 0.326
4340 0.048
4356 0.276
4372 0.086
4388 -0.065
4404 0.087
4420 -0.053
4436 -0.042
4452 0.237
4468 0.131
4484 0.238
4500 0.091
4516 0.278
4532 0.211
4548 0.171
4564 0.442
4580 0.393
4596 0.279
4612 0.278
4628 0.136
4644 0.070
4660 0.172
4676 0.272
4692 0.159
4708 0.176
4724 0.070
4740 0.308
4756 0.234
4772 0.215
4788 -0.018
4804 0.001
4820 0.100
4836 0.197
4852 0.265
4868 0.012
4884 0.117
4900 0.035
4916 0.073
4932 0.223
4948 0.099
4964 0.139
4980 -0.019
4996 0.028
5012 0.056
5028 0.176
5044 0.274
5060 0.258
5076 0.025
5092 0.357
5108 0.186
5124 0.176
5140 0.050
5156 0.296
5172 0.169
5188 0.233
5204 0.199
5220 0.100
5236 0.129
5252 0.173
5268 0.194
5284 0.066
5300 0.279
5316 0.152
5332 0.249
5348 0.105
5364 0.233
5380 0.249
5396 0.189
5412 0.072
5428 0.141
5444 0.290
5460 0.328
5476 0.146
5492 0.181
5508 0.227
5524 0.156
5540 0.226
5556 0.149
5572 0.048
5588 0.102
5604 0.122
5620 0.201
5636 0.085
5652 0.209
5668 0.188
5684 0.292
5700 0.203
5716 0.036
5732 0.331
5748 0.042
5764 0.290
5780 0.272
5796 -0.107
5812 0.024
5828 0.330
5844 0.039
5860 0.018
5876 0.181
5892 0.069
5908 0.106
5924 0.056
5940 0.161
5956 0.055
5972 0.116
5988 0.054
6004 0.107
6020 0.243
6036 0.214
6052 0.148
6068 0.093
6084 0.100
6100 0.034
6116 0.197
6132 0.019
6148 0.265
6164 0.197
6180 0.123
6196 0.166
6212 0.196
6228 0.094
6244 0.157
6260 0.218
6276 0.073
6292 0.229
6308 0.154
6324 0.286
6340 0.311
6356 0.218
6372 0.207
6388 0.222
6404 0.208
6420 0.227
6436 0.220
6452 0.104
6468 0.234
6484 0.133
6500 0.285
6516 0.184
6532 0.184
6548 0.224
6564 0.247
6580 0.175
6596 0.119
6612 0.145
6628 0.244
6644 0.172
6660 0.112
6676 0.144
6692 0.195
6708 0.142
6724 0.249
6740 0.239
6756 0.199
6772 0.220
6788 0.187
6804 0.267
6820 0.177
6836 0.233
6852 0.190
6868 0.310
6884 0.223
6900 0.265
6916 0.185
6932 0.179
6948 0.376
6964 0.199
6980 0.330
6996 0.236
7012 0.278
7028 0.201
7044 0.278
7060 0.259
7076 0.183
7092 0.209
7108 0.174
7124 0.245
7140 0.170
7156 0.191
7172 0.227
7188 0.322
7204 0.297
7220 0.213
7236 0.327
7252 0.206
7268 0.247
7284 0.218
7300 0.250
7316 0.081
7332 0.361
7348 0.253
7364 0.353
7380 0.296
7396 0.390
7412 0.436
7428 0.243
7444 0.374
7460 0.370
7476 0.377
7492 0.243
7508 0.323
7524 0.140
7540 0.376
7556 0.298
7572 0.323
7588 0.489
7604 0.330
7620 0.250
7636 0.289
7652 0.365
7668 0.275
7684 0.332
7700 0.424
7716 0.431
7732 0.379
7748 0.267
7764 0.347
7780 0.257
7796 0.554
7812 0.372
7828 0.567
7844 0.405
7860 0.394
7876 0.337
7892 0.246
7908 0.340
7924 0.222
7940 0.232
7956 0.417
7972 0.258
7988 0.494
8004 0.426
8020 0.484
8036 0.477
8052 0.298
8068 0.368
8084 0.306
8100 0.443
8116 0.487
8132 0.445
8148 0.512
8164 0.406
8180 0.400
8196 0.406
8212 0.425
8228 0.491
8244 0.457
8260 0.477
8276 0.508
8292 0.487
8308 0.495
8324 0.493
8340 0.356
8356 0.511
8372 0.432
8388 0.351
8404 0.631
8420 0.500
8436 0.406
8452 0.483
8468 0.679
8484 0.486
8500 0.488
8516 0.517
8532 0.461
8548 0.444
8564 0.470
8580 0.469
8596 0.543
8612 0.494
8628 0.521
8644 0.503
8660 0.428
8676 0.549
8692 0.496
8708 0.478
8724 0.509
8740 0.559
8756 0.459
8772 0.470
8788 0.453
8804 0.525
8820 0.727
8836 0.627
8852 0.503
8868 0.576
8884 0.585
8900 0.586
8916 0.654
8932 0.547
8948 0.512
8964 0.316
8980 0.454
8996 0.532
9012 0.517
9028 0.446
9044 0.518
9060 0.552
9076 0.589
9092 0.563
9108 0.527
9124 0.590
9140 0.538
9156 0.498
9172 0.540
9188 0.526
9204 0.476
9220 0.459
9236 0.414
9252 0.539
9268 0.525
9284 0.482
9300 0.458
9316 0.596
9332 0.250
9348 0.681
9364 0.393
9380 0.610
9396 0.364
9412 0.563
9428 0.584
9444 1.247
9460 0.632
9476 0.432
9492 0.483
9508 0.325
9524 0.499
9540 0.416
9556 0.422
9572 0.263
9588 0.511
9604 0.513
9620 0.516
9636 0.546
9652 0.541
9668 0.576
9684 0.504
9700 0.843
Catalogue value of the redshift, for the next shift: 0.841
